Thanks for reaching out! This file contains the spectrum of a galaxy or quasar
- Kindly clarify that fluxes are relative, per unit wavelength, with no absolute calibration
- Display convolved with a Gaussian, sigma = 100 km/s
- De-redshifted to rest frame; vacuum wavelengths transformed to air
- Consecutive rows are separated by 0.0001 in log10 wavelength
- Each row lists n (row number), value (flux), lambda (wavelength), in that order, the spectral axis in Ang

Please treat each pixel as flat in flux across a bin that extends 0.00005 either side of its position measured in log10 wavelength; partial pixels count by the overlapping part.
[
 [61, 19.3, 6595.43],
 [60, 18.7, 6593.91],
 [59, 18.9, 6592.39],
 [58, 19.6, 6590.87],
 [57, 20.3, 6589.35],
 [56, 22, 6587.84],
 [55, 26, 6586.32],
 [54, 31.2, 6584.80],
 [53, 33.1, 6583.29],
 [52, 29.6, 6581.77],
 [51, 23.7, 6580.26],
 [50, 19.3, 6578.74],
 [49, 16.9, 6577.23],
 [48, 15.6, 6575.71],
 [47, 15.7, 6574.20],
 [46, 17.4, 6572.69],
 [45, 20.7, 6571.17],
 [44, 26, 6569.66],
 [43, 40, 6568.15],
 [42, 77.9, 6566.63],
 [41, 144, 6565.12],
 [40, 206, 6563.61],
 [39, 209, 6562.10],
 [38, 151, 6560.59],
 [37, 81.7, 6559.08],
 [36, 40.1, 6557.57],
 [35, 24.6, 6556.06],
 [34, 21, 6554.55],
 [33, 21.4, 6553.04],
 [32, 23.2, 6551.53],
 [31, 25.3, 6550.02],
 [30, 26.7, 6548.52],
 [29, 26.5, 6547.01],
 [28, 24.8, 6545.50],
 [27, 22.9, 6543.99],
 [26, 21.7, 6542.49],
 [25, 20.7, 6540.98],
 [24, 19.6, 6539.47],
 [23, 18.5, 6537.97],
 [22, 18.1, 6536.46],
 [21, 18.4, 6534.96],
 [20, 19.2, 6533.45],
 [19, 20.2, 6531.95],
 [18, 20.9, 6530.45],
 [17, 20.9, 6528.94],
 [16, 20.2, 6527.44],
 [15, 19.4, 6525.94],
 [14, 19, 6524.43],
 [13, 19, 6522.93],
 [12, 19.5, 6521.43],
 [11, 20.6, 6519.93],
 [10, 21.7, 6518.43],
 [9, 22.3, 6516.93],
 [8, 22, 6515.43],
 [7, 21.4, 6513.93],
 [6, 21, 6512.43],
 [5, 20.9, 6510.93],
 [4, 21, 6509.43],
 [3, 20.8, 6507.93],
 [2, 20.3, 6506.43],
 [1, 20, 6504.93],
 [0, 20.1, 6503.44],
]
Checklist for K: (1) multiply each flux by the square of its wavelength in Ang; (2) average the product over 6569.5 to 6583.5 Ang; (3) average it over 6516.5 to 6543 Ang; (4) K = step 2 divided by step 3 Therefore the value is 1.08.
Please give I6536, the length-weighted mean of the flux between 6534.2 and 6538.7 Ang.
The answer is 18.3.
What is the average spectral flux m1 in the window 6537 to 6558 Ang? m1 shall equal 23.8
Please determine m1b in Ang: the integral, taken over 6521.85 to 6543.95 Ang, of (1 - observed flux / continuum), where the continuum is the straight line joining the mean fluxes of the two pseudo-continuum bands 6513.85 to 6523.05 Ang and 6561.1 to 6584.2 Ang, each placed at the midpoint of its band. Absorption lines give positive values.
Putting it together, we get 7.9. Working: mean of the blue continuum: 21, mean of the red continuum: 60.4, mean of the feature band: 19.8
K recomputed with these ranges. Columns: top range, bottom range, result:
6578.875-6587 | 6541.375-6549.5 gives 1.16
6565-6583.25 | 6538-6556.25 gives 1.46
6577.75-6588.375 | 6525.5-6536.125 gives 1.35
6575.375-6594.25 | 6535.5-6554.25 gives 1.04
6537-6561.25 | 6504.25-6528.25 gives 1.72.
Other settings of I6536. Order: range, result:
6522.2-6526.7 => 19.1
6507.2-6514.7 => 21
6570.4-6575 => 18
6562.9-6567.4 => 142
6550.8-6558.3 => 26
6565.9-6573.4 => 36.3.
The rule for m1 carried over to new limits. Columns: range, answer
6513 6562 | 30.3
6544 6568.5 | 70.5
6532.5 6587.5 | 43.6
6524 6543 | 19.7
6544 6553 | 24.8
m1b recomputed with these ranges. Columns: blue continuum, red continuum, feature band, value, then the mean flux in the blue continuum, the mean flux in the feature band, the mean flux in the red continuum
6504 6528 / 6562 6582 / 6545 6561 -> 2.1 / 20.6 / 40.3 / 57.5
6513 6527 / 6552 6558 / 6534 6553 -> 1.6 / 20.5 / 22.1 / 25.9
